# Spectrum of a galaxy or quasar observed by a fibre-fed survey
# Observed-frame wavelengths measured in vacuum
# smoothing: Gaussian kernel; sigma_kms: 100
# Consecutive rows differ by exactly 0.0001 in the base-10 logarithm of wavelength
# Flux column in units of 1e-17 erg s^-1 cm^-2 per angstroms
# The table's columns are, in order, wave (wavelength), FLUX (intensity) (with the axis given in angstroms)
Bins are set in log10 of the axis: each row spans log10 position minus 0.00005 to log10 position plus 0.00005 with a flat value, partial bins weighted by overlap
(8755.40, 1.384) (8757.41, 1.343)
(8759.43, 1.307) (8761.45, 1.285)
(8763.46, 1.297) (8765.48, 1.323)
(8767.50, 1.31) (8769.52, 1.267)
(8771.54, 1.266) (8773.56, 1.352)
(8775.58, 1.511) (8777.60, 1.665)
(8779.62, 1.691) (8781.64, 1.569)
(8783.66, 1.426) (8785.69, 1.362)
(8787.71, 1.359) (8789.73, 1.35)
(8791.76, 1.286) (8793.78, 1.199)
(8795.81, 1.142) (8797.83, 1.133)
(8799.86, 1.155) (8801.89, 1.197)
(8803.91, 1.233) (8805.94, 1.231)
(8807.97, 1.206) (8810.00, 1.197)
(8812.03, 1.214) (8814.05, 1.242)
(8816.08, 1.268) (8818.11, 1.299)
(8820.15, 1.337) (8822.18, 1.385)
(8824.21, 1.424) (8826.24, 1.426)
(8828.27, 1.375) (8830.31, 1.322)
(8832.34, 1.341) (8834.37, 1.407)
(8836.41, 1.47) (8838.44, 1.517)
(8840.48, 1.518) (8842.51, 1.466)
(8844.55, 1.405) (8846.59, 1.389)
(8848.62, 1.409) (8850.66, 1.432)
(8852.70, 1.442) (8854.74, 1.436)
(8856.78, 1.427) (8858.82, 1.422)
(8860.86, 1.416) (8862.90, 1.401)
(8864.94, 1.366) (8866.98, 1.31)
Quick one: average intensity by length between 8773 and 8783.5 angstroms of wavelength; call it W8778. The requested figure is 1.56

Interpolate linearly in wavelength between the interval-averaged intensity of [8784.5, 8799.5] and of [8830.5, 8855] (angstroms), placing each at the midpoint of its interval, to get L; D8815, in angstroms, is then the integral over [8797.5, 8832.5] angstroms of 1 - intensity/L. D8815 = 1.6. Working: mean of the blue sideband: 1.26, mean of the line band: 1.28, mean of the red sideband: 1.43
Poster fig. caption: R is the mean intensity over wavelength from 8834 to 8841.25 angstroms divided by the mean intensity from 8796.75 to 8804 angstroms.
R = 1.26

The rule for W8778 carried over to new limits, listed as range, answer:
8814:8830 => 1.35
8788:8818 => 1.22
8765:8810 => 1.33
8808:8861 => 1.38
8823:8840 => 1.41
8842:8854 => 1.42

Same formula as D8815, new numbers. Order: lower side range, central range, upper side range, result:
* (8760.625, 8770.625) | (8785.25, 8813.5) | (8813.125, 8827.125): 2.0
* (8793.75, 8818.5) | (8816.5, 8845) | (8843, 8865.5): -2.0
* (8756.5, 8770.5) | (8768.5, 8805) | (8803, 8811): -2.4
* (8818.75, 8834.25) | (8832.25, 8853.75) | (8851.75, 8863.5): -0.6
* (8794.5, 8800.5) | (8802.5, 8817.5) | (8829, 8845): 0.1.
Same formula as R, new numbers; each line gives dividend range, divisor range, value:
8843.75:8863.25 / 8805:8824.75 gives 1.11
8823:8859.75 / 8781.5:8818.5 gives 1.13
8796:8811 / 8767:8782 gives 0.82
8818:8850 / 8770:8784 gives 0.94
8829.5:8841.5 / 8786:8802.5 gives 1.16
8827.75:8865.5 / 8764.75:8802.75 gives 1.06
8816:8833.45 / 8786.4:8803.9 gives 1.10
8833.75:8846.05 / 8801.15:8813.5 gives 1.20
